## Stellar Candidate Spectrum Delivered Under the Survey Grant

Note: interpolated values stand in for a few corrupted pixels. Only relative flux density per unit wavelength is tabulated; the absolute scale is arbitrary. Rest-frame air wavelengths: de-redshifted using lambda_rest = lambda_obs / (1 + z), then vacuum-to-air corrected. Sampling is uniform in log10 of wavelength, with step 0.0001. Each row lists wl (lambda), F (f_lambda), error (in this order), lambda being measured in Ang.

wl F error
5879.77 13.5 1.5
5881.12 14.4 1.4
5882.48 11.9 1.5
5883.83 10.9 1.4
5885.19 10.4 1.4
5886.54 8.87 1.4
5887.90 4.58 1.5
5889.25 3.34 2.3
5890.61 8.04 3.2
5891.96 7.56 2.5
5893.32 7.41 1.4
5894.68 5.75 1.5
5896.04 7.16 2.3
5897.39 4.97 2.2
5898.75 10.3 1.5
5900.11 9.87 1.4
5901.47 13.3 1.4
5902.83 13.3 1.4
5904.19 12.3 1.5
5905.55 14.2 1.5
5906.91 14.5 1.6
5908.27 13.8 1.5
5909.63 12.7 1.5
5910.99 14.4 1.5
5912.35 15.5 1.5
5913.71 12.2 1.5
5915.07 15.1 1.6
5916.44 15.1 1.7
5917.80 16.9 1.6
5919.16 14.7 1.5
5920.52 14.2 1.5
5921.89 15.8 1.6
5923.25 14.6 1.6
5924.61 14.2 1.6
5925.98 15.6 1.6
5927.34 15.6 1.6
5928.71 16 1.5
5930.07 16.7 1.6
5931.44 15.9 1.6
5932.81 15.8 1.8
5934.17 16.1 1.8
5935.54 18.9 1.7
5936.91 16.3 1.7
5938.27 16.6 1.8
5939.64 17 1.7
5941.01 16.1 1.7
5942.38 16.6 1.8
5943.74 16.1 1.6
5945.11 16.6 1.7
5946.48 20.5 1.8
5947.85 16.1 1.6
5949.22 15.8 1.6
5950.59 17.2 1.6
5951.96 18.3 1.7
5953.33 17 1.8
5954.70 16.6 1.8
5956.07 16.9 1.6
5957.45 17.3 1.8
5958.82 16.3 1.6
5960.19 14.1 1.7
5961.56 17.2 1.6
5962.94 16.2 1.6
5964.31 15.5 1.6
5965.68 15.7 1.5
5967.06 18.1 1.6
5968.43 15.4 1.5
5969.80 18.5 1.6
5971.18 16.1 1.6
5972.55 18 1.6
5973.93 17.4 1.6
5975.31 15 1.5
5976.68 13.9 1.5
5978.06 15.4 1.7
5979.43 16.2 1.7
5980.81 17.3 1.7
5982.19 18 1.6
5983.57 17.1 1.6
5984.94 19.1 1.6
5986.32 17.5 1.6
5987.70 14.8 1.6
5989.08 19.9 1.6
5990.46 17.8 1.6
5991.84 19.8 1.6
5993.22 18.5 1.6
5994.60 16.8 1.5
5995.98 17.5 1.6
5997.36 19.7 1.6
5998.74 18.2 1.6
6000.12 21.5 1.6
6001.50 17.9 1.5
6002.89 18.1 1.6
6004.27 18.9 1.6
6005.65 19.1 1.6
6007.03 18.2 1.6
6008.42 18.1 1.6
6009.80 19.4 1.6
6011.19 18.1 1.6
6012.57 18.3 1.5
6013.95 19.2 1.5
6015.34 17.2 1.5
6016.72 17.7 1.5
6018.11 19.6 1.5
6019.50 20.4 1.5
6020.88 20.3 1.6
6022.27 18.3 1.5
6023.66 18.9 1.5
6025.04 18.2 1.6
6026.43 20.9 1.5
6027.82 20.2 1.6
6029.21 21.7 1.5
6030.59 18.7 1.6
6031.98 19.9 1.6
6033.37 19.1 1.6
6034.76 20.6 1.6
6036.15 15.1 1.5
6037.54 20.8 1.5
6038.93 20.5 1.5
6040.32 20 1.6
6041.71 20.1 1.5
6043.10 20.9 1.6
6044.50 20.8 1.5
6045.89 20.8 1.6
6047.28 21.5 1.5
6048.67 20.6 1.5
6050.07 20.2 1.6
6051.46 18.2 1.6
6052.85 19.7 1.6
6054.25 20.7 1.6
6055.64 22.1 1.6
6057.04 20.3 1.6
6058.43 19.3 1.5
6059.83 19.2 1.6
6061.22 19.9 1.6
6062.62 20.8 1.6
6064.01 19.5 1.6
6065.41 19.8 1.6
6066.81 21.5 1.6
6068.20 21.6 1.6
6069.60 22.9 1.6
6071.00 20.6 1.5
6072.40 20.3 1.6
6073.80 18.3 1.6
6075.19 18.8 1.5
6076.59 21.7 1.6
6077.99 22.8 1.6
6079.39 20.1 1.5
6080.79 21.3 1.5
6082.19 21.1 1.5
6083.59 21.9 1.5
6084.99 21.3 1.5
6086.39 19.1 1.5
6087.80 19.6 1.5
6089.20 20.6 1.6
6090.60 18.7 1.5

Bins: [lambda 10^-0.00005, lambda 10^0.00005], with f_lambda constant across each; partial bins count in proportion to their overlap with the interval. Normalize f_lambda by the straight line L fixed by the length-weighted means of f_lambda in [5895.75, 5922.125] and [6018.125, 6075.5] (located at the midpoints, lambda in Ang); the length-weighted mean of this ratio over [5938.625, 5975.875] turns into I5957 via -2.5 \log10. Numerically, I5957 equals -0.08 mag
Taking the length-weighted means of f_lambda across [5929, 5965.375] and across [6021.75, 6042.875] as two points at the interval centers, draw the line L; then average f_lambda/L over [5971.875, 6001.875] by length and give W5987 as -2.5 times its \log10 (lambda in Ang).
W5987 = 0.03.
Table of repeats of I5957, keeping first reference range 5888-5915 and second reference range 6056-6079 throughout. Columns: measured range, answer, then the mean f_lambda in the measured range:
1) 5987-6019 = -0.11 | 18.5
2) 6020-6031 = -0.10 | 19.7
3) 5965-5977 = -0.13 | 16.5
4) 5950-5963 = -0.21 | 16.7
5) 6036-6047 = -0.07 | 20.2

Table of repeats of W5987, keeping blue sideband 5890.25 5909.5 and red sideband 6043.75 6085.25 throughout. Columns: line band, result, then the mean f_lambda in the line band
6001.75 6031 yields -0.09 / 19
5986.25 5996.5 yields -0.12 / 17.8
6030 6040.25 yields -0.03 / 19.3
